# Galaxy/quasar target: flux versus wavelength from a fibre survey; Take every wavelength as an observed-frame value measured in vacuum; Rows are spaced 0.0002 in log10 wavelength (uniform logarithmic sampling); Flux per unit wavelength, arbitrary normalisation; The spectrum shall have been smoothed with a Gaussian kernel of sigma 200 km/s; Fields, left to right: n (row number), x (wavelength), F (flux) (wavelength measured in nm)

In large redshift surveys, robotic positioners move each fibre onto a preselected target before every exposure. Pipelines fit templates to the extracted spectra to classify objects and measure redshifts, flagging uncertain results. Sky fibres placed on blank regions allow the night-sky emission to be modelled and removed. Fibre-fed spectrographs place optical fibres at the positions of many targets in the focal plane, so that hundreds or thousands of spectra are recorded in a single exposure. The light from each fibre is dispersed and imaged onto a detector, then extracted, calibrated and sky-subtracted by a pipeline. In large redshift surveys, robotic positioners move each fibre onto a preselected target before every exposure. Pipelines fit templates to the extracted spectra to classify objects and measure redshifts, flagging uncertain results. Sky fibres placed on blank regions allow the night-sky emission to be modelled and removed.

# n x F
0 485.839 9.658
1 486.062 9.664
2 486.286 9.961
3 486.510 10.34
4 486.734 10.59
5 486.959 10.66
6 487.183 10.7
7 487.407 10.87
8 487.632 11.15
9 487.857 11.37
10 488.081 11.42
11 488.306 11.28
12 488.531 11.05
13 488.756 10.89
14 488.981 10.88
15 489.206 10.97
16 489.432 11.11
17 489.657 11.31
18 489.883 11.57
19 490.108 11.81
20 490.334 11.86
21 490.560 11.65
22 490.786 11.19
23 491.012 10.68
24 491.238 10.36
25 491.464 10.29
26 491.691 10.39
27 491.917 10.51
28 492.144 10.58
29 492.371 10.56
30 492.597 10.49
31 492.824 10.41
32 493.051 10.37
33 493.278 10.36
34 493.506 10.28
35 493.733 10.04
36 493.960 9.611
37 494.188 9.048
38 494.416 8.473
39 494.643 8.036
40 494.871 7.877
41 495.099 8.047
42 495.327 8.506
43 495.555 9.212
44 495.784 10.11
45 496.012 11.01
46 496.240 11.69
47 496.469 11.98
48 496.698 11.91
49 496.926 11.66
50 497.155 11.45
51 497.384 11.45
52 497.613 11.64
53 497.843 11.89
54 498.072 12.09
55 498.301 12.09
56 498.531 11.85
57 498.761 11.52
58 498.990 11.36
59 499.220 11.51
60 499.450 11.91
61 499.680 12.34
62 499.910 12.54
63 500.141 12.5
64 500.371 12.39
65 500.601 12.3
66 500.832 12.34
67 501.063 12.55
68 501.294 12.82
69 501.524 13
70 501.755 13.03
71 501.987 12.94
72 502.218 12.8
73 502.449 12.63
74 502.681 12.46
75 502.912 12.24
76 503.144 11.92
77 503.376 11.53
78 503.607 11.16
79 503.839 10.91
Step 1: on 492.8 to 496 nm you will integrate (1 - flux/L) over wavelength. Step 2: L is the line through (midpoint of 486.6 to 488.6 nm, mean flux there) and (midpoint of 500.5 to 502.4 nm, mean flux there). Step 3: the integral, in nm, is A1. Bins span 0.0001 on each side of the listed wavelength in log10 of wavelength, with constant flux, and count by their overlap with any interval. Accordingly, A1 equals 0.68 nm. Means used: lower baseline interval 11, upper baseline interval 12.7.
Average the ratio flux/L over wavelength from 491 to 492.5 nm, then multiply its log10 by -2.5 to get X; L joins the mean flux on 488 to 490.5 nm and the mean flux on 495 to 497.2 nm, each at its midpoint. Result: 0.06 mag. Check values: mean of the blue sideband 11.3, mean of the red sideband 10.5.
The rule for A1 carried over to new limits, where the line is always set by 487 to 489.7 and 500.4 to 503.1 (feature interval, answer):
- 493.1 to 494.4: 0.211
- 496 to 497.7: 0.059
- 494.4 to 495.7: 0.379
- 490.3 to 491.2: 0.010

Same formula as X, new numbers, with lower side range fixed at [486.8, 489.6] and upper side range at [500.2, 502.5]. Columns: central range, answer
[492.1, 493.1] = 0.108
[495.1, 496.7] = 0.160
